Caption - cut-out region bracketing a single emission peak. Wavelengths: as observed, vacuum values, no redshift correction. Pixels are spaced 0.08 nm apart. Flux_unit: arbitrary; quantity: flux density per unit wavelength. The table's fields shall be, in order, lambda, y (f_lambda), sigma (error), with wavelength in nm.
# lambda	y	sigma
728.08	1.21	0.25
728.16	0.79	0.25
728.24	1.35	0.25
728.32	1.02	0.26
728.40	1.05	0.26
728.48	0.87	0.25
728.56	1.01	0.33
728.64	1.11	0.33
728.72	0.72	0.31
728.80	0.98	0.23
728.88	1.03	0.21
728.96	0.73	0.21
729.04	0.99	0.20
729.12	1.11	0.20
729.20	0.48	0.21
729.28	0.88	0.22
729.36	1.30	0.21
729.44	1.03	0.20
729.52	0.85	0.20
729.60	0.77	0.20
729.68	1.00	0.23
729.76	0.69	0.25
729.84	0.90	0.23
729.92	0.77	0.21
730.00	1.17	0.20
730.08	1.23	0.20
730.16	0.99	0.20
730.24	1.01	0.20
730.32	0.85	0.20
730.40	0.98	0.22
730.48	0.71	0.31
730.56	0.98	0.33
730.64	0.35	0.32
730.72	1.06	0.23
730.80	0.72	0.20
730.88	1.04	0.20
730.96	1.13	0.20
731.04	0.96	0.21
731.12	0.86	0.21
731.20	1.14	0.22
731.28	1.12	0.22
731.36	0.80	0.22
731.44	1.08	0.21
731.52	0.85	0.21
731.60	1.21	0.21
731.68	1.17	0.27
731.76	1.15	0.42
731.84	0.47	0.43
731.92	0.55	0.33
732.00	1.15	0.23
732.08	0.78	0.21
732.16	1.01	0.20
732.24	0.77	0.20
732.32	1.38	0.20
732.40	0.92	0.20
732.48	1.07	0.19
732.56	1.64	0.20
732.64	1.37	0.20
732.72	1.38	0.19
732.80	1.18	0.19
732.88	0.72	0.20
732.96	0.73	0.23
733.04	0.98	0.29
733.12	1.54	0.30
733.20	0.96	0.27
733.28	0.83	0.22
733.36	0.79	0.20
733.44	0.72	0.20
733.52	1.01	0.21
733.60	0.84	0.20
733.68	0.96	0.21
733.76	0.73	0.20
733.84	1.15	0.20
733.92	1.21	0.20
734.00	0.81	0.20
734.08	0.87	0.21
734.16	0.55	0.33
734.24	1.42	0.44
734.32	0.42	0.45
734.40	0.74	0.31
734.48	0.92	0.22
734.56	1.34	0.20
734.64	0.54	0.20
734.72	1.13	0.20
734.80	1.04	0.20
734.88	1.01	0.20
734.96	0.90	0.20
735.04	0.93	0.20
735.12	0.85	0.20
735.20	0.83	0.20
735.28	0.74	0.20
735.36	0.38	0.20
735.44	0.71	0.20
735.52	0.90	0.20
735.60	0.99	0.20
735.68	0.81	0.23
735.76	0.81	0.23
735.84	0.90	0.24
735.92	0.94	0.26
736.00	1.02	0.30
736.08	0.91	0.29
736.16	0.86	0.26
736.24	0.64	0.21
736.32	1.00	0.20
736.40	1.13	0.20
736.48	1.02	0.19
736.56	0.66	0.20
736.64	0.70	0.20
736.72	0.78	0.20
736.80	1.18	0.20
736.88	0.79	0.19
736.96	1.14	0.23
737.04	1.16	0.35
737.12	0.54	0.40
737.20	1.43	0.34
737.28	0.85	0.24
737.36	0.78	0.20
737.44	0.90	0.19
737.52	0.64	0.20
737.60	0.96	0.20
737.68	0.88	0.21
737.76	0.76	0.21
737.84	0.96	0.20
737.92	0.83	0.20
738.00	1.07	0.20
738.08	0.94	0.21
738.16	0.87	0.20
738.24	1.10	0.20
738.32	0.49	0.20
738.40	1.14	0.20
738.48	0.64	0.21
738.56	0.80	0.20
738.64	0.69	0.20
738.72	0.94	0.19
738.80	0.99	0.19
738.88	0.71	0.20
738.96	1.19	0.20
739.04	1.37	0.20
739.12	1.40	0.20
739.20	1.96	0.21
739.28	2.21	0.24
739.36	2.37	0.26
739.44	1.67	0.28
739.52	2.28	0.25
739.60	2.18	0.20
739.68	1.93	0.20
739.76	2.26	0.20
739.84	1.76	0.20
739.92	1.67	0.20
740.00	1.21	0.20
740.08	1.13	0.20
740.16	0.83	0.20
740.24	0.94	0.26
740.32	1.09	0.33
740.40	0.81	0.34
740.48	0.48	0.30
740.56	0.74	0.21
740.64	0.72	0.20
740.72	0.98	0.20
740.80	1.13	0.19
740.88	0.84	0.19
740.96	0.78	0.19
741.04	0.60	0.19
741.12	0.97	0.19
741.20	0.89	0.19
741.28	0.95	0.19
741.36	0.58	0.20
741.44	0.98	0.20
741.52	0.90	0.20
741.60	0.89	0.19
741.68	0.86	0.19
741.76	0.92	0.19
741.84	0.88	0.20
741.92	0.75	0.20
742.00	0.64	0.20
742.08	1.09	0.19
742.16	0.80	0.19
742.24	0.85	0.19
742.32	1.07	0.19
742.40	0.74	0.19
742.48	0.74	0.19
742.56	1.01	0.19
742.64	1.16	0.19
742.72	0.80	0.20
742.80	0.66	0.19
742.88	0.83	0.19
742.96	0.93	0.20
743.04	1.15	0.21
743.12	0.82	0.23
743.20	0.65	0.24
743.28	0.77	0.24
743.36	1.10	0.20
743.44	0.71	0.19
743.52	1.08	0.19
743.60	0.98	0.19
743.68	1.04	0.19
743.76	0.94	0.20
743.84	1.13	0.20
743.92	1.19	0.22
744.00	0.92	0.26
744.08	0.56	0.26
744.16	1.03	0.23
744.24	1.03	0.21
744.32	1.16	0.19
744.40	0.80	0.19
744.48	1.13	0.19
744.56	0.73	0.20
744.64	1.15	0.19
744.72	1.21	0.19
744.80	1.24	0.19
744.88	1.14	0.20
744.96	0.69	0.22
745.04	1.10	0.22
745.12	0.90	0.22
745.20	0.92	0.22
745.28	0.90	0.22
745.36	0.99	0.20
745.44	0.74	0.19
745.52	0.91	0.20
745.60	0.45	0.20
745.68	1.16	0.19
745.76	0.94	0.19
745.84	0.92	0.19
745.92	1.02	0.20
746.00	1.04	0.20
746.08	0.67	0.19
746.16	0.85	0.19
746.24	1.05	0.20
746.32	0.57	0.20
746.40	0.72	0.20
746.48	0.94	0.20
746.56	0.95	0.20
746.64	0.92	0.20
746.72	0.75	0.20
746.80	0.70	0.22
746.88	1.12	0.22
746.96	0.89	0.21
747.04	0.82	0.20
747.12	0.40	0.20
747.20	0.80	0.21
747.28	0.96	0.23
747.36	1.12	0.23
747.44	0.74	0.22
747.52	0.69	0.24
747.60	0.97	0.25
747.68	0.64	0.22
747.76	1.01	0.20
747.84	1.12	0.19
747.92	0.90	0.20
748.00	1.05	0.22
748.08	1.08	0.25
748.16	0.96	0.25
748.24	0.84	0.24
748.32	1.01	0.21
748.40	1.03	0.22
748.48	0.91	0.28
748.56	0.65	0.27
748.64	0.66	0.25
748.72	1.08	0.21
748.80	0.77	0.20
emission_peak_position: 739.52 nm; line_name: [O III]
